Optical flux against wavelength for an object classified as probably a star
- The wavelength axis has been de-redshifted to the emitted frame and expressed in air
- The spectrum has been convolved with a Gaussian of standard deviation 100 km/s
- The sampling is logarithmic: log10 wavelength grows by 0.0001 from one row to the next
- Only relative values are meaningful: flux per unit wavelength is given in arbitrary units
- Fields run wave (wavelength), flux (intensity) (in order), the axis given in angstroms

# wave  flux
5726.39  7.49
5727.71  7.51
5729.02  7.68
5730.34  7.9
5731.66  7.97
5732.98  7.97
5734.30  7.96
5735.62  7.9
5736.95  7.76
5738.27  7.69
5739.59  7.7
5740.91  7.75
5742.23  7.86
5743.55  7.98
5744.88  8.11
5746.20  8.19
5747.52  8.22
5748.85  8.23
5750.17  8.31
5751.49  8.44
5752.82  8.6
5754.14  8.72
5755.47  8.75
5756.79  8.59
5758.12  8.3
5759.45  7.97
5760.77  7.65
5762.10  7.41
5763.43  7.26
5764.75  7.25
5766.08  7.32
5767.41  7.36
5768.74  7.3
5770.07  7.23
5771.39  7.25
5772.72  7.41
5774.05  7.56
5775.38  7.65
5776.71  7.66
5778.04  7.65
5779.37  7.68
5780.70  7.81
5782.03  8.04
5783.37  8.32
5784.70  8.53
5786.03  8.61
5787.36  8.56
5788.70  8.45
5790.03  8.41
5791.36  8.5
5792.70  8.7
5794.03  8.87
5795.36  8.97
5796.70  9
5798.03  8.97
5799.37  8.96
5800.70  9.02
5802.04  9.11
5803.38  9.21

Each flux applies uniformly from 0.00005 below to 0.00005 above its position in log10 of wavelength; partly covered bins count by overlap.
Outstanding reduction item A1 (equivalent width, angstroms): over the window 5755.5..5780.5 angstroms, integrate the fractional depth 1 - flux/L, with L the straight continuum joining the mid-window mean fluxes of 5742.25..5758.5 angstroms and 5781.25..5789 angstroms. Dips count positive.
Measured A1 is 2.3 angstroms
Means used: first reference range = 8.35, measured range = 7.62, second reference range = 8.4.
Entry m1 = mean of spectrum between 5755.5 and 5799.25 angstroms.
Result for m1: 8.03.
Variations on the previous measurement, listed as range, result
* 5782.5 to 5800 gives 8.67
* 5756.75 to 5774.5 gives 7.52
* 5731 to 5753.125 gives 8.03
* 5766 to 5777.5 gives 7.42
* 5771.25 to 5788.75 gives 7.94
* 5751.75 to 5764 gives 8.15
